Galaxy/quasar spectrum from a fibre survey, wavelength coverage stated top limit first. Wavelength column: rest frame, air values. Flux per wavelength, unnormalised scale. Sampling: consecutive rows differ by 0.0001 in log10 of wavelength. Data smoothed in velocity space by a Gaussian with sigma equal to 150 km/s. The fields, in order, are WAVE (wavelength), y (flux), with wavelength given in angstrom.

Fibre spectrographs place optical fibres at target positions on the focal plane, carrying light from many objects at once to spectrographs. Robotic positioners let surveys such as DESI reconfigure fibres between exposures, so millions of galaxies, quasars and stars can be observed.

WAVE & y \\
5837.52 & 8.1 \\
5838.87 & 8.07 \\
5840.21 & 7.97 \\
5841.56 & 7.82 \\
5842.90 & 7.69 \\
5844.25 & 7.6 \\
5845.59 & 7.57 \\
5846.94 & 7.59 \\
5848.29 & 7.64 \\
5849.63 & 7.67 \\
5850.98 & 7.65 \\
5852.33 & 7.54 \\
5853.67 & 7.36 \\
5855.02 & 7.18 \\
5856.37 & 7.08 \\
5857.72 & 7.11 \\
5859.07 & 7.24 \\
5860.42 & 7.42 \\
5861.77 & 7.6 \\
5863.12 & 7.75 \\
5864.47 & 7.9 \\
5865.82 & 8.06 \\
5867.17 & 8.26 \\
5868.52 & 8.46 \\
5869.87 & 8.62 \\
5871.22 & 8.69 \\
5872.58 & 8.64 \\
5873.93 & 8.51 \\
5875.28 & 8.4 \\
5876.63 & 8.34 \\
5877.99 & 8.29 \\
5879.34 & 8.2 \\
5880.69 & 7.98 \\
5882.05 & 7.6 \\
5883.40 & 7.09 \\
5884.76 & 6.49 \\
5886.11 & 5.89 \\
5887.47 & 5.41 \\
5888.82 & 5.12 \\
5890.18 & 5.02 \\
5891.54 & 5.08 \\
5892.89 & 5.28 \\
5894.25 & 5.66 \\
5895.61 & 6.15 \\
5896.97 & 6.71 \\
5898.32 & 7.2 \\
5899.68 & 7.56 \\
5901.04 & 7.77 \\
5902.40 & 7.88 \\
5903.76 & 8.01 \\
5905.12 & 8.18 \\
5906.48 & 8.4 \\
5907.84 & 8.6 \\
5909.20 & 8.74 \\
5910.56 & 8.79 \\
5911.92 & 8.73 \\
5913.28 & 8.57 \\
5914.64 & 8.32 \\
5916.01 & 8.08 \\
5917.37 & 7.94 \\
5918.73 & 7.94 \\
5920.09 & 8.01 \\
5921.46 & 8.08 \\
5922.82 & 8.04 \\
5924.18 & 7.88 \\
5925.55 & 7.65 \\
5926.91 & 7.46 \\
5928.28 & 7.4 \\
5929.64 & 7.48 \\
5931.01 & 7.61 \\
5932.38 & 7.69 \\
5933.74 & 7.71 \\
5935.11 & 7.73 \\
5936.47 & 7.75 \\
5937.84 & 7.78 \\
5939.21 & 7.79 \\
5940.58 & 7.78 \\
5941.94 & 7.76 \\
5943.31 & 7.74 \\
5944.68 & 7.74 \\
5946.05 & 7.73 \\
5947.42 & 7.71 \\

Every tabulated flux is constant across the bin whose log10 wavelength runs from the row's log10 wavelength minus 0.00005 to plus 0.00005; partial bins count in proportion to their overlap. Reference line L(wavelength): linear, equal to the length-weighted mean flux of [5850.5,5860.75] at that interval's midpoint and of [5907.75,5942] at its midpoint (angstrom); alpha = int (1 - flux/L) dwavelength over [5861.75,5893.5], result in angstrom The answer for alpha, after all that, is 0.6 angstrom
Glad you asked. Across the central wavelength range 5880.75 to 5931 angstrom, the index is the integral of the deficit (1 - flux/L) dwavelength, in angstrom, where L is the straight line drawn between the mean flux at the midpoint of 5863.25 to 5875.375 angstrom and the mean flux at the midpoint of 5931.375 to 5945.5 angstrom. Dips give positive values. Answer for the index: 4.2 angstrom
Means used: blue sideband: 8.37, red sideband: 7.74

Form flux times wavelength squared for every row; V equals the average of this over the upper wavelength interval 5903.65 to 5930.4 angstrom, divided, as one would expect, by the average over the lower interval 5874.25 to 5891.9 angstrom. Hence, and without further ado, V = 1.19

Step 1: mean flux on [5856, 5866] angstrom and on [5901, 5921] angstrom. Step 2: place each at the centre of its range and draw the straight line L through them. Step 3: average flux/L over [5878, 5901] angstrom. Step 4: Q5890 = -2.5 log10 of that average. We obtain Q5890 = 0.218 mag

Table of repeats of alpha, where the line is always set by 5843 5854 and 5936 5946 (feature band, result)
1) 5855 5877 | -1.0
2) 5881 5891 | 2.0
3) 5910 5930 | -0.8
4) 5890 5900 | 2.1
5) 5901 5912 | -0.9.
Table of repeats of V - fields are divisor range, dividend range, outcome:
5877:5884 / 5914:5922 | 1.04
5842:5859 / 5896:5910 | 1.07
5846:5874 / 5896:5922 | 1.05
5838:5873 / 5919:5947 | 1.02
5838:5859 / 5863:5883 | 1.10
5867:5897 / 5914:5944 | 1.11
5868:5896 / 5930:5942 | 1.11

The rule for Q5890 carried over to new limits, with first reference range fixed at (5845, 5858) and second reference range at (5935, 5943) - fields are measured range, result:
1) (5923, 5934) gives 0.02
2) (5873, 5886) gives -0.04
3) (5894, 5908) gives 0.02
